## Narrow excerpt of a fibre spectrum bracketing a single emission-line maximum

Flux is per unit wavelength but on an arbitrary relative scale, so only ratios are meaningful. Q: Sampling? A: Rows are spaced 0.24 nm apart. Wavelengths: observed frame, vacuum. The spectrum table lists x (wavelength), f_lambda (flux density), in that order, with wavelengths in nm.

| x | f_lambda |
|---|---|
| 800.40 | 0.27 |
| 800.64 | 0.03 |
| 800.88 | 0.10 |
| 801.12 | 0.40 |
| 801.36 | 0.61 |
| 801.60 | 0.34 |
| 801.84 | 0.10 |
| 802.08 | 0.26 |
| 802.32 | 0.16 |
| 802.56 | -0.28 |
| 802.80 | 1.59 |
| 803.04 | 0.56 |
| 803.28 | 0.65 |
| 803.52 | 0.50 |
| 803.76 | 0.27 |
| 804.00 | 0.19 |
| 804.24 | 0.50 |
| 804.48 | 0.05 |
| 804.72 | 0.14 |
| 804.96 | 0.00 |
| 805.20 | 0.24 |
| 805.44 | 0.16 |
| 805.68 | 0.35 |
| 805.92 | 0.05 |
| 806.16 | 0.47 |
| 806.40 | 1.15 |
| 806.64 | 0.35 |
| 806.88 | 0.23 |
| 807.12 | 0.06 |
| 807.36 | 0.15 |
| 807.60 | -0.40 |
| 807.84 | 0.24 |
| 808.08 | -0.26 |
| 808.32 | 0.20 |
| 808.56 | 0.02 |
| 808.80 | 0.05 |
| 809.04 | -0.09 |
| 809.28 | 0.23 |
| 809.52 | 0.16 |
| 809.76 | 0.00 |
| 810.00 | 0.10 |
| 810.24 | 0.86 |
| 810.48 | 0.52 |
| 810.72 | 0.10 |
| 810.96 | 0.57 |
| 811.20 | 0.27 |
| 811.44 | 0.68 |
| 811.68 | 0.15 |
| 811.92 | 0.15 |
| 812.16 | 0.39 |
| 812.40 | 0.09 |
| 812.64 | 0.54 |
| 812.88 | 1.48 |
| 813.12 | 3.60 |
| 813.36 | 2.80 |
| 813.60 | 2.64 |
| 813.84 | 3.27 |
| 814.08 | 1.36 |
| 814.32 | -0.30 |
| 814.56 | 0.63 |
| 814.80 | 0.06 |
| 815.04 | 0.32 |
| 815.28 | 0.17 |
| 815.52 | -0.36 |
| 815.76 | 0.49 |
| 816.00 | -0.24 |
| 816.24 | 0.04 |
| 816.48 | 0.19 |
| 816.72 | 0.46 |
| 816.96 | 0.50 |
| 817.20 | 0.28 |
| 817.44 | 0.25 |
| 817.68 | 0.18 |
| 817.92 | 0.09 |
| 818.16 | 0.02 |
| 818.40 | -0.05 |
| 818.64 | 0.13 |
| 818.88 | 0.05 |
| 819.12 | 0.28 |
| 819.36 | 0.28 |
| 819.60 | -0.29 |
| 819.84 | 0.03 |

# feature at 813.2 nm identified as [O II] 3727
